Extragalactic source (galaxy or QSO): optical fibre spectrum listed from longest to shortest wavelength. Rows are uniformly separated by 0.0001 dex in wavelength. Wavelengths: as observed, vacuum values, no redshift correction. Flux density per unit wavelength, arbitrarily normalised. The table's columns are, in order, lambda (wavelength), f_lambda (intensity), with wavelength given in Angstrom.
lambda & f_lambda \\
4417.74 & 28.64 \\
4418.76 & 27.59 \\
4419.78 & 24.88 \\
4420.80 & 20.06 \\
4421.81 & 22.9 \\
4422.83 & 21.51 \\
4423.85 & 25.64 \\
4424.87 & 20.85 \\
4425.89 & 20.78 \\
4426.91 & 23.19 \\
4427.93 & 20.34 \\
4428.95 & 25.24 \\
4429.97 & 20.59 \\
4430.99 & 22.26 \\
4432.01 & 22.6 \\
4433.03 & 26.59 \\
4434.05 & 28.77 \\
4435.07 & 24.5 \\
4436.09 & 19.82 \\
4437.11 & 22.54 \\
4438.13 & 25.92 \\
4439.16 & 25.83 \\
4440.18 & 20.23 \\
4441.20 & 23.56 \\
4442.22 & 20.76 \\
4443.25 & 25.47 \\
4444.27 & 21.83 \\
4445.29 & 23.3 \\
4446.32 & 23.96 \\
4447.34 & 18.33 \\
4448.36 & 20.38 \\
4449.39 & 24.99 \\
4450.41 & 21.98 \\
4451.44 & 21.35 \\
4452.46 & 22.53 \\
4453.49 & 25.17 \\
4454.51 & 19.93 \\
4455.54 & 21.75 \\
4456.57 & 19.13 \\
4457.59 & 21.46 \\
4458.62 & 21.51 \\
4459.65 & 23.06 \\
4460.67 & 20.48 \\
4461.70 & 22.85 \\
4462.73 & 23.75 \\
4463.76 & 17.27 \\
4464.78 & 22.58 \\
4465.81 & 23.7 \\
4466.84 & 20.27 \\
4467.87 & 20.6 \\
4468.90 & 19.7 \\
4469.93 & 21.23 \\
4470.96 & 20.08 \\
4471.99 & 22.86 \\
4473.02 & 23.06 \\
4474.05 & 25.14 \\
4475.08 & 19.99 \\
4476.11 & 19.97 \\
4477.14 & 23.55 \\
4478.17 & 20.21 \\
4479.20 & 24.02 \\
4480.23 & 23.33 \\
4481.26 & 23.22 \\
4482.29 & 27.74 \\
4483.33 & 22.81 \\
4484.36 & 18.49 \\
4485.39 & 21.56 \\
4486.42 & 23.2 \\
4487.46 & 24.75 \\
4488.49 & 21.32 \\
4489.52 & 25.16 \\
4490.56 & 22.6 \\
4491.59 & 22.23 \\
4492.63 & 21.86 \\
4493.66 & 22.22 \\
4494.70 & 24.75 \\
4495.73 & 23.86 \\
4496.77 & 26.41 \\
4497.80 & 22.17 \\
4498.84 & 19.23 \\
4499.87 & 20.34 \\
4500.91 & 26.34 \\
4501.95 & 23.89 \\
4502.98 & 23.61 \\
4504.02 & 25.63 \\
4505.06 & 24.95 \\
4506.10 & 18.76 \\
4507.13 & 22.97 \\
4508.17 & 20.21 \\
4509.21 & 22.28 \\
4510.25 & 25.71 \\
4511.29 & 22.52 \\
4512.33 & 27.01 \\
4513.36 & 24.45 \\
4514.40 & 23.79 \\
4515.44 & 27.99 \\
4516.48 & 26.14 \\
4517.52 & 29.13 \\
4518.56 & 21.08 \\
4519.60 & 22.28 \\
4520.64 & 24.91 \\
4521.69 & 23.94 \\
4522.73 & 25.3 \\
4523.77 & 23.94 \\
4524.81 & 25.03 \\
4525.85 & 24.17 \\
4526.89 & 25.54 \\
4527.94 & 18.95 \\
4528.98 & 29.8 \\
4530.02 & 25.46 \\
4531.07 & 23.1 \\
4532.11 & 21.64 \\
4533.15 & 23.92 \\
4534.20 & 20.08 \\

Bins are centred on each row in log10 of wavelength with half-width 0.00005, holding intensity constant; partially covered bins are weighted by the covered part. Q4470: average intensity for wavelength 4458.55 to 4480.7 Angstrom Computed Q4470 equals 21.8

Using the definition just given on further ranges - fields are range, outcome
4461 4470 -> 21.3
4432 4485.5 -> 22.4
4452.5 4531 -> 23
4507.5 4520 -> 24.4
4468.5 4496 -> 22.6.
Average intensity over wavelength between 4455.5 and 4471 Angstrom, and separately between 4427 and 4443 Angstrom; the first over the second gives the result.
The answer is 0.91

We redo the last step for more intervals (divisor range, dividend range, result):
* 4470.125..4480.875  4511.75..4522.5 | 1.13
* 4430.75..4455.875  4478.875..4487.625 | 1.01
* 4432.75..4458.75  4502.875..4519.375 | 1.06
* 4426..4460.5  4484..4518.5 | 1.04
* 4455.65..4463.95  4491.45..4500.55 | 1.06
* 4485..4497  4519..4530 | 1.05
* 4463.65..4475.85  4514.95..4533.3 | 1.14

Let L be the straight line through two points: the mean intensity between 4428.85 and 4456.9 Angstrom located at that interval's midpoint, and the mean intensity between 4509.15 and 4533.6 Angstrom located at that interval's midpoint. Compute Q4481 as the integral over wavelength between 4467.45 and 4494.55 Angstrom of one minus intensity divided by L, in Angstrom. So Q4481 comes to 1.5 Angstrom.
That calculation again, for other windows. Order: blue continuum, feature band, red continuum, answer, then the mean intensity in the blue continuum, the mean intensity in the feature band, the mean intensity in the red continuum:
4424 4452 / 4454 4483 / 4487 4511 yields 1.4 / 22.9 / 21.9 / 23.1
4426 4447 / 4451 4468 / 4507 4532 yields 1.4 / 23.3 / 21.6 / 24.4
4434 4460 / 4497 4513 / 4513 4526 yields 0.8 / 22.5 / 23.1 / 24.8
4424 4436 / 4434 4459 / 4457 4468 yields -0.1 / 23.2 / 22.5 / 21.6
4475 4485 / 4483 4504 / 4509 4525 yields 0.3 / 22.4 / 22.9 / 24.8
